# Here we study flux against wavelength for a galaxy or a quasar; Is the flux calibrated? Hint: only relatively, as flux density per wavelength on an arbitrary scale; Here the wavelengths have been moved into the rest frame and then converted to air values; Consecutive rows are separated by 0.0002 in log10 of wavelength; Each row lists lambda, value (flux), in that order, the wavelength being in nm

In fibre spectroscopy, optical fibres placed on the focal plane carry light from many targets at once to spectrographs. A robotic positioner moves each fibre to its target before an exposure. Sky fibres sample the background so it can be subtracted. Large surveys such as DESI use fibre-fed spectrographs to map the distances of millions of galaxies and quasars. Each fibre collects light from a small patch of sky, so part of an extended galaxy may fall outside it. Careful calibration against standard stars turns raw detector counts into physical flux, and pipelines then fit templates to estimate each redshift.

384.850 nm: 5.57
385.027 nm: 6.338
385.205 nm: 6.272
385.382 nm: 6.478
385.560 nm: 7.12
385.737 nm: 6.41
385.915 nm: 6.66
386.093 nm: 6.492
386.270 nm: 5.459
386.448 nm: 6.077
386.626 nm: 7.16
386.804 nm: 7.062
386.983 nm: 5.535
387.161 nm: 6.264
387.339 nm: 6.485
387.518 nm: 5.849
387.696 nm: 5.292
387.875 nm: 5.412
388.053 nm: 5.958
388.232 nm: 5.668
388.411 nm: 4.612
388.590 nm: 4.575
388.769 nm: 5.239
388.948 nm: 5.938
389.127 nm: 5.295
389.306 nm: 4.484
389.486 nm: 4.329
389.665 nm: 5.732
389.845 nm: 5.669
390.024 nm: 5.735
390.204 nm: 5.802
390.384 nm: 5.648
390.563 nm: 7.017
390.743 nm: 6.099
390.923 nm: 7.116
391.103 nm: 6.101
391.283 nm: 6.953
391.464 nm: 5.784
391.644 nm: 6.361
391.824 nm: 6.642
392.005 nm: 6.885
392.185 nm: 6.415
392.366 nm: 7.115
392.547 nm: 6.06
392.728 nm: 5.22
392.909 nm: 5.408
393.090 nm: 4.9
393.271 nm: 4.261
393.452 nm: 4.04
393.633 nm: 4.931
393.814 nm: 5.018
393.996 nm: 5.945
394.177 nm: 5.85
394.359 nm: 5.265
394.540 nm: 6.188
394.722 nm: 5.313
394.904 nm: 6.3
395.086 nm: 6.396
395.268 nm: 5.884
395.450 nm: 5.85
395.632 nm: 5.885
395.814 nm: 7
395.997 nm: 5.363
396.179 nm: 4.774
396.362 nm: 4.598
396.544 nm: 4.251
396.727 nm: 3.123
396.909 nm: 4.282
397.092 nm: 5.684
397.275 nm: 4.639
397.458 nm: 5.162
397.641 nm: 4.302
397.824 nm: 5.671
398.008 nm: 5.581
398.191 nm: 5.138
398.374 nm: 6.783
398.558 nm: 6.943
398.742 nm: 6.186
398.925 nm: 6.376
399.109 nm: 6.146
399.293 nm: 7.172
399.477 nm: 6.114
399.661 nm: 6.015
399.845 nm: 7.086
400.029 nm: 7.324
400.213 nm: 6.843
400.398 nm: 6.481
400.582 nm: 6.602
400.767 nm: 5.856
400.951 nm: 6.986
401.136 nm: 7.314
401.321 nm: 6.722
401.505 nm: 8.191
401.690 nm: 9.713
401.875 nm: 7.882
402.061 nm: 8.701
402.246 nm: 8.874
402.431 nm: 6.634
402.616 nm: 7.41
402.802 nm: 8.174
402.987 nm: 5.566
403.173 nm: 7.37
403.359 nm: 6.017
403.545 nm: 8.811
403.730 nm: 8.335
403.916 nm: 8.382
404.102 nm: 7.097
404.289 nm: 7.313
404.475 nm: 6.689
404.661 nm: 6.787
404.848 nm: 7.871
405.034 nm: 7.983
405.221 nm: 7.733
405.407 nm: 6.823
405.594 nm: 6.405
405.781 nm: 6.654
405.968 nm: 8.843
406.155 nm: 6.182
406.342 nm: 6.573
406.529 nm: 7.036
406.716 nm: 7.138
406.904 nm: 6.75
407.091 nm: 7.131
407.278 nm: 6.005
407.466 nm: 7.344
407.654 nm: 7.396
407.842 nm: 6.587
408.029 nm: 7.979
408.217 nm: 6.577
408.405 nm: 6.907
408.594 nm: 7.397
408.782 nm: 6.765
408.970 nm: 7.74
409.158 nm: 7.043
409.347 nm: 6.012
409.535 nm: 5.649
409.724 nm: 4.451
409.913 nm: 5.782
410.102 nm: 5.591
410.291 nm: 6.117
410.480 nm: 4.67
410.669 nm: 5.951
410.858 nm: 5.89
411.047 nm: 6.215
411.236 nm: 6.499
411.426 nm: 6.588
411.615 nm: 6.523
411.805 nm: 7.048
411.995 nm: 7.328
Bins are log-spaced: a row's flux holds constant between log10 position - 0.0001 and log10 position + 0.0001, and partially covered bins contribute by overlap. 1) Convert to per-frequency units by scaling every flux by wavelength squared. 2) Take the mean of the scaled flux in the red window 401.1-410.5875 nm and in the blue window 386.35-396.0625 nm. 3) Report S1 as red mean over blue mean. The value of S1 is 1.31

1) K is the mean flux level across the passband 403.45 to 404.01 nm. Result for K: 8.51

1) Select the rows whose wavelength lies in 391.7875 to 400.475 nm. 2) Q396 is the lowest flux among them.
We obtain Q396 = 3.123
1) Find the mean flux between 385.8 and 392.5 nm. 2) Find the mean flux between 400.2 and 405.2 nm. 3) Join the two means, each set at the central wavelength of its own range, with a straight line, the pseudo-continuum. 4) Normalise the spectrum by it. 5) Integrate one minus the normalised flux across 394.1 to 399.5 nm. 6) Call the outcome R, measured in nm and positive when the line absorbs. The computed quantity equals 0.954 nm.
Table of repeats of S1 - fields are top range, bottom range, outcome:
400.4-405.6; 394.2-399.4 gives 1.37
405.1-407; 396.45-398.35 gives 1.51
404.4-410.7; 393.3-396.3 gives 1.28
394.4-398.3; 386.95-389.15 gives 1.00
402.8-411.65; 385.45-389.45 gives 1.29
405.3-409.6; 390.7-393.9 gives 1.28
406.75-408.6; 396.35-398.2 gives 1.55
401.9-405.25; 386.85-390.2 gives 1.49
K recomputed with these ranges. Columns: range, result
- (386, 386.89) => 6.45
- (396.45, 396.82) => 3.71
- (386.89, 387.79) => 5.88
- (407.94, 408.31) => 7.27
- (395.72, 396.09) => 6.17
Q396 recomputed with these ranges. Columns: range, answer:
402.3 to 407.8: 5.566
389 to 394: 4.04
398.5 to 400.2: 6.015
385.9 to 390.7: 4.329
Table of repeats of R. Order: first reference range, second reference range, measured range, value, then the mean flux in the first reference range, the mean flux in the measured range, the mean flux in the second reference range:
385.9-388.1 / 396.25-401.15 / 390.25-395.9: 0.05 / 6.12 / 5.93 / 5.85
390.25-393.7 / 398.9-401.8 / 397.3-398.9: 0.24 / 5.95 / 5.7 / 6.95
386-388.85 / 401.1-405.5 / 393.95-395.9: 0.20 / 5.82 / 5.99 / 7.6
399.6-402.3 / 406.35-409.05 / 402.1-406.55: -0.08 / 7.37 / 7.34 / 7.04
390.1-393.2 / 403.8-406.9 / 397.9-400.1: 0.11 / 6.19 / 6.39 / 7.21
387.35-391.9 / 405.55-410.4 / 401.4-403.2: -0.41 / 5.74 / 7.86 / 6.69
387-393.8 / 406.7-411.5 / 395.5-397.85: 0.39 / 5.7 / 4.98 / 6.45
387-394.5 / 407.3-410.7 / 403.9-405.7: -0.28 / 5.69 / 7.26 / 6.44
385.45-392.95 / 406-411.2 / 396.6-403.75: -0.35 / 5.98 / 6.6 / 6.5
